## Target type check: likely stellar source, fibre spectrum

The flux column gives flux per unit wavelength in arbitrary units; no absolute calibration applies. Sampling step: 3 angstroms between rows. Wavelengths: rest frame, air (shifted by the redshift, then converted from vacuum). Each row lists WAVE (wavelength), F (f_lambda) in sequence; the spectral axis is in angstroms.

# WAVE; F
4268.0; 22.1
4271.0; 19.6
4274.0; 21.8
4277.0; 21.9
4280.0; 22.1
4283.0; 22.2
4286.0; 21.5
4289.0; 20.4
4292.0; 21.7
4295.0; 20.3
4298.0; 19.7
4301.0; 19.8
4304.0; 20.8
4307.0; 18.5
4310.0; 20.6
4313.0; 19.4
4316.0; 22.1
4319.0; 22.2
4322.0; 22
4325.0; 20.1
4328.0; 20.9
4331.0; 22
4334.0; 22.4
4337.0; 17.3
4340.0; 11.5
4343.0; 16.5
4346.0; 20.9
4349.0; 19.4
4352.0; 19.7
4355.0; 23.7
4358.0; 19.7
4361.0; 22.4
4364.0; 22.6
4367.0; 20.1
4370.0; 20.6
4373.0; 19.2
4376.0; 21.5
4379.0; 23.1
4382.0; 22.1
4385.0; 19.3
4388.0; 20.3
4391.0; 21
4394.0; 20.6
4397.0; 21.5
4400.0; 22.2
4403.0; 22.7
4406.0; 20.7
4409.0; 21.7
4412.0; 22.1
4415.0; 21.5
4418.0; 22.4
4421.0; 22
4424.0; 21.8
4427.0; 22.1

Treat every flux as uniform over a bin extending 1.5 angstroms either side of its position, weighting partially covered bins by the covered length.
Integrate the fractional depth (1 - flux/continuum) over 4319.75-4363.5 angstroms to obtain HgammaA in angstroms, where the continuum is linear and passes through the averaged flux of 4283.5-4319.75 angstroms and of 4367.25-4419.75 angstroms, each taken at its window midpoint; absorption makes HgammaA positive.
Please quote 1.9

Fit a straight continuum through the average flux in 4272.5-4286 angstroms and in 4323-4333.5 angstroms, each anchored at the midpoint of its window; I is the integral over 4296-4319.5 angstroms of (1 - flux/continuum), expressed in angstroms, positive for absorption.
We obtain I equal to 1.3 angstroms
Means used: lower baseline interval 21.9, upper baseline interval 21.2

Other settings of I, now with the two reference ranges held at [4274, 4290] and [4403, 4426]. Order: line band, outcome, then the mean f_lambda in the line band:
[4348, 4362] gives 0.5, 21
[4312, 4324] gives 0.1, 21.5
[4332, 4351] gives 3.1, 18.1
